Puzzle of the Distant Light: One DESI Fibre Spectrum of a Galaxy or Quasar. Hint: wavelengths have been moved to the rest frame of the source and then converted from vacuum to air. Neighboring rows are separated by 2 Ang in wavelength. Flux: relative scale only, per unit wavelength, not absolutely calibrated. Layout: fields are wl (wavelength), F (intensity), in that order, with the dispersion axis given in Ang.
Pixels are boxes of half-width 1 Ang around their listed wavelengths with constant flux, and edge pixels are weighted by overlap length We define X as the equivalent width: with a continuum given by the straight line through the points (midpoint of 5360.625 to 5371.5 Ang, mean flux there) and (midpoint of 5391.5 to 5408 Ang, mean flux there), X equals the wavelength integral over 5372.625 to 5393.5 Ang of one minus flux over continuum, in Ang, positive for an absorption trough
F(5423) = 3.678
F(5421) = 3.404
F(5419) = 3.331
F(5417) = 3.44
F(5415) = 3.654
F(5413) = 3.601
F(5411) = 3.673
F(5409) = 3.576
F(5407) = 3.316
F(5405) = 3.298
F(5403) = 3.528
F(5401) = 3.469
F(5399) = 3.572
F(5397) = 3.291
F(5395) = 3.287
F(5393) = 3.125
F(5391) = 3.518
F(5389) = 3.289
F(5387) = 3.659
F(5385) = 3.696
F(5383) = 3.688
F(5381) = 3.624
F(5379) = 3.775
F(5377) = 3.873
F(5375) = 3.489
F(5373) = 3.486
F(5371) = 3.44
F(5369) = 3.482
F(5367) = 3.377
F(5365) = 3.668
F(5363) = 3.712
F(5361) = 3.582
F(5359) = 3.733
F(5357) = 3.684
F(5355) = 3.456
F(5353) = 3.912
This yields -0.7 Ang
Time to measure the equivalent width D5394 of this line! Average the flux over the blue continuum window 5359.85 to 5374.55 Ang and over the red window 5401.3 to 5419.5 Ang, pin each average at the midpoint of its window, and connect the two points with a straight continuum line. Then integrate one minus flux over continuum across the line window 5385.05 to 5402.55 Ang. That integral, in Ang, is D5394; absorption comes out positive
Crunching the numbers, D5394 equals 0.4 Ang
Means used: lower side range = 3.54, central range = 3.42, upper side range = 3.49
